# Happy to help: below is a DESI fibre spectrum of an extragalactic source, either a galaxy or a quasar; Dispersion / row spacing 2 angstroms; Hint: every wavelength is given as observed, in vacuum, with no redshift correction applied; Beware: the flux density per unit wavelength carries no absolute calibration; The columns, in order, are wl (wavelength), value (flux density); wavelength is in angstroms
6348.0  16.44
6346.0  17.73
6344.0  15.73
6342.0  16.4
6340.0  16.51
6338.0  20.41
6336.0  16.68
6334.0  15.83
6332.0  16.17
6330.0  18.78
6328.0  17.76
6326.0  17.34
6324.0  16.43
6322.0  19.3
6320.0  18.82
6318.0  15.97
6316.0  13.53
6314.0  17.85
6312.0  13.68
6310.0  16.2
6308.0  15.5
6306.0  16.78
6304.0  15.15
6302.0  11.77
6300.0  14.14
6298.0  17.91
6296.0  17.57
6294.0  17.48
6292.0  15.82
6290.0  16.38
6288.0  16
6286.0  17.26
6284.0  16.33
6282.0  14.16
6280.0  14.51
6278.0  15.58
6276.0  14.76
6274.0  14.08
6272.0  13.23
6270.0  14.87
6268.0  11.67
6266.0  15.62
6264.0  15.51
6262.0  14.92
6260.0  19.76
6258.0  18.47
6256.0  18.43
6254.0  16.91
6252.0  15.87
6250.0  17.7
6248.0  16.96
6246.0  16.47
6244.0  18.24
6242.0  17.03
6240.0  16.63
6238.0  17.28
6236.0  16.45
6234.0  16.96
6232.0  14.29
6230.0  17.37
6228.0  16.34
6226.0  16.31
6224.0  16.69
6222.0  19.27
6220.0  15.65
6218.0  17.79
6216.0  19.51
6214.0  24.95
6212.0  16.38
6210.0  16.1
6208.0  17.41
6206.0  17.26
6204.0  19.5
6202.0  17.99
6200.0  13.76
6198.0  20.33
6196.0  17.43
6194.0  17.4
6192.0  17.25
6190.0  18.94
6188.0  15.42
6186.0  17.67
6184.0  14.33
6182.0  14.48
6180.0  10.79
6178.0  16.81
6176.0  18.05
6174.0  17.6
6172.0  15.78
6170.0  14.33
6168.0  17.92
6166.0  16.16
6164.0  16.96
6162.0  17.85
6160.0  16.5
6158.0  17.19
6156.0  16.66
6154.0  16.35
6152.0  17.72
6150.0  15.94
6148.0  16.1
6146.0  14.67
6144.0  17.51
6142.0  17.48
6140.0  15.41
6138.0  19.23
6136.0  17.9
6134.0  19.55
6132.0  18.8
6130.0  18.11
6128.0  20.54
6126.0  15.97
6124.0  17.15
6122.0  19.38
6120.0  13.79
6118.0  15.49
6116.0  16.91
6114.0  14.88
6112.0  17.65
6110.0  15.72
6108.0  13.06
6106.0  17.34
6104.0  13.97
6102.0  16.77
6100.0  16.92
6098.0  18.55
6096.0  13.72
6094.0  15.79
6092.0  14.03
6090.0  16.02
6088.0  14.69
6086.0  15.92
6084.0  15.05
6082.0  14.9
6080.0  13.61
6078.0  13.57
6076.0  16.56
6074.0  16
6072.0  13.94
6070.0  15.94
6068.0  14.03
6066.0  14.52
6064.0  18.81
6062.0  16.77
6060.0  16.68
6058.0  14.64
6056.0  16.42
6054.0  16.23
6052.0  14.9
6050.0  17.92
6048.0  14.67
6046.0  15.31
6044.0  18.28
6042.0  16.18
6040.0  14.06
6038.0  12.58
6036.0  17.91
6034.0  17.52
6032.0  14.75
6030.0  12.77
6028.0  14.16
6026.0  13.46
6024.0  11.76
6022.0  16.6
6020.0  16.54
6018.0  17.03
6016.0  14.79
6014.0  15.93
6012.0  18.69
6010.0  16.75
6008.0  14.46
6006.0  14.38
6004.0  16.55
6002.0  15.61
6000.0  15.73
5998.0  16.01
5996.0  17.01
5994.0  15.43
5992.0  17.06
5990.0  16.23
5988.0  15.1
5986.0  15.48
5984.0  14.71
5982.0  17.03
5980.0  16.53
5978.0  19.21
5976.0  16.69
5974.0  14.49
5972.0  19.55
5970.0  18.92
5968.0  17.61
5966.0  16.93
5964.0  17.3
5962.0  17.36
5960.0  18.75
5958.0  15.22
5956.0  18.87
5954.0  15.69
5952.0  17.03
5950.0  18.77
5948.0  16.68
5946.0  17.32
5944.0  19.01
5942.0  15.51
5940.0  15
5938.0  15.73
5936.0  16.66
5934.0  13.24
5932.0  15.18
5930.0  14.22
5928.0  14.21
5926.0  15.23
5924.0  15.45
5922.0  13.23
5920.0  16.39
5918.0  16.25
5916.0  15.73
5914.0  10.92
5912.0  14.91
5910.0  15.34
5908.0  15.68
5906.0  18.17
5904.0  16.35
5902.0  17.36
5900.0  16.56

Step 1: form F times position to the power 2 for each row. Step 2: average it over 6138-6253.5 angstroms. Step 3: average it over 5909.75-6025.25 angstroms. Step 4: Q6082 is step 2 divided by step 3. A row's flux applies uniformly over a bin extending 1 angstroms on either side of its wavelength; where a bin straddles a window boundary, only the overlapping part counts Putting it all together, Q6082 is 1.13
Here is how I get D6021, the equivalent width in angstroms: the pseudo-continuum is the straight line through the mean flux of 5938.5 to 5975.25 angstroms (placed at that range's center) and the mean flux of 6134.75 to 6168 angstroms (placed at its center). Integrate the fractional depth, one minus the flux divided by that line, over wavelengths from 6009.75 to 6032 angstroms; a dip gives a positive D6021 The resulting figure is 2.4 angstroms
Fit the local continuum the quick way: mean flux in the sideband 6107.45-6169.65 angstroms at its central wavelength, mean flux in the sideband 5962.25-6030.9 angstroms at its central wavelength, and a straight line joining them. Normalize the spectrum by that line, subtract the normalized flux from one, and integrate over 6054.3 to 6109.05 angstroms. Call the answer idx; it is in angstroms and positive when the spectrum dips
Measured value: 3.6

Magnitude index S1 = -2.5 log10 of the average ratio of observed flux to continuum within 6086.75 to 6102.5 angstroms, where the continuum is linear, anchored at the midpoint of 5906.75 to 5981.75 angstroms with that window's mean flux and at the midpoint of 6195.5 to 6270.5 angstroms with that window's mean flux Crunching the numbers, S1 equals 0.06 mag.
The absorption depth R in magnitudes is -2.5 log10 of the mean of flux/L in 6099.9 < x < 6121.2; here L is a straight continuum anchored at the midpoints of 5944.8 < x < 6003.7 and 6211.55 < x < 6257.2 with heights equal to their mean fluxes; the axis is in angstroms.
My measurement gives 0.10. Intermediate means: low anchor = 16.8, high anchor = 17.4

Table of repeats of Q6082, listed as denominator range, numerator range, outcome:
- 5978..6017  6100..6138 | 1.10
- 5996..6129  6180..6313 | 1.11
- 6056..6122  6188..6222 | 1.20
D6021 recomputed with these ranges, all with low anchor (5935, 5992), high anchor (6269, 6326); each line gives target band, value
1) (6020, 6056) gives 2.9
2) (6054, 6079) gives 1.3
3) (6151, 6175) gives -0.8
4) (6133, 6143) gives -1.0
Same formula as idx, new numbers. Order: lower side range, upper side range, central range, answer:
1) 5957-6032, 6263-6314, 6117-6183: -4.54 angstroms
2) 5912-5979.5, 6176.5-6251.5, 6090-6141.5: 0.37 angstroms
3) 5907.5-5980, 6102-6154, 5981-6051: 3.35 angstroms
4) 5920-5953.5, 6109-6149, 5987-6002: 0.13 angstroms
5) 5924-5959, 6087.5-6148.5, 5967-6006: -0.77 angstroms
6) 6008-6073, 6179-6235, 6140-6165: -0.16 angstroms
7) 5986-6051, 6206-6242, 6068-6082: 1.09 angstroms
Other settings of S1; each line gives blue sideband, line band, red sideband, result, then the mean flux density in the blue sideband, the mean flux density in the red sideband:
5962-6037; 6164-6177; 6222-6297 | -0.030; 16.1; 16.3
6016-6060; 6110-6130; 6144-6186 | -0.063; 15.4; 16.2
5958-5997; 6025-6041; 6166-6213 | 0.149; 16.9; 16.6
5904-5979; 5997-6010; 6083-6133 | 0.049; 16.3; 16.2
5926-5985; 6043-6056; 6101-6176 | 0.032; 16.6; 16.8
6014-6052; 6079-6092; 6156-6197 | 0.057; 15.4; 16.4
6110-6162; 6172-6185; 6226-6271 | 0.100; 17.1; 16.5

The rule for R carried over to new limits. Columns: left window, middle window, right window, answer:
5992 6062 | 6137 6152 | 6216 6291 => -0.05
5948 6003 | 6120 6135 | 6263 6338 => -0.11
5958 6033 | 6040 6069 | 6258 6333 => 0.00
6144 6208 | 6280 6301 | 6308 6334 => 0.03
